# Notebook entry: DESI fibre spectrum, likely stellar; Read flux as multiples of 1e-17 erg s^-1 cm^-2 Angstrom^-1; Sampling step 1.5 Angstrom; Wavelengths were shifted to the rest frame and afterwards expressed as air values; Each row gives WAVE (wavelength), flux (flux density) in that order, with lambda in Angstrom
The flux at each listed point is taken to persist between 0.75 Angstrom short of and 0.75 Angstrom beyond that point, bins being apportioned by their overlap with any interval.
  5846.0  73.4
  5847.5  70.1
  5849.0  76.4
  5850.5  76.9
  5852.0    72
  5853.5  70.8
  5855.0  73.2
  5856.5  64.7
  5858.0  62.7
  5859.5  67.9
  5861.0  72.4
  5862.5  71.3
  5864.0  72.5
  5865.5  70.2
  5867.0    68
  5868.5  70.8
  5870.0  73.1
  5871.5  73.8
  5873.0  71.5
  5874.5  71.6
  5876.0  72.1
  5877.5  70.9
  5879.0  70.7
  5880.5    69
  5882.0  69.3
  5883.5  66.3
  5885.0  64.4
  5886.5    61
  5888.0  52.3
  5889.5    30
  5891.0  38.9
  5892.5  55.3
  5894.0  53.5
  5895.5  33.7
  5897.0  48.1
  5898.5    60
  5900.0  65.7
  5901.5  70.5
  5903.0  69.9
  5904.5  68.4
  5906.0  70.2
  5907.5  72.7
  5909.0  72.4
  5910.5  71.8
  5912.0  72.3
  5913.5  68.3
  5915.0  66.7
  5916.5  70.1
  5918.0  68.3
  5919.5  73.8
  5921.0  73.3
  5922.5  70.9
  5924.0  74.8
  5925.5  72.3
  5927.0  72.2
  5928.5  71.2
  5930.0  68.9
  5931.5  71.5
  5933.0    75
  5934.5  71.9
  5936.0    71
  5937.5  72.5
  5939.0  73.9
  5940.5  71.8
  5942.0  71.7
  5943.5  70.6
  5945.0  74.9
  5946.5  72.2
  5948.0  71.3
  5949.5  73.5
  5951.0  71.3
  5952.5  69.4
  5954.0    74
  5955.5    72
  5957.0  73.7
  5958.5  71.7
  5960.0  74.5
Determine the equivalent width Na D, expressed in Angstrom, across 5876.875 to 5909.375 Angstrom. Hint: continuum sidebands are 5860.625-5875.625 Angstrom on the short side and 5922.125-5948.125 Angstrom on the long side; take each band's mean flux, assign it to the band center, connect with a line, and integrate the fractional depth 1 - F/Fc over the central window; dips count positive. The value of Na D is 5.14 Angstrom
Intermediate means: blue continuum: 71.5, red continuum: 72.2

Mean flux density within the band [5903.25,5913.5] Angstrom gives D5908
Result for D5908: 71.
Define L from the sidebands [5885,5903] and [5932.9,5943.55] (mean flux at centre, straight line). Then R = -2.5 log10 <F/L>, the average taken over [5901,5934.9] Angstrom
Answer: -0.13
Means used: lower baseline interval 53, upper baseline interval 72.2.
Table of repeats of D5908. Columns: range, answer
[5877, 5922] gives 63.3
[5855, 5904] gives 63.7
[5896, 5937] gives 69.5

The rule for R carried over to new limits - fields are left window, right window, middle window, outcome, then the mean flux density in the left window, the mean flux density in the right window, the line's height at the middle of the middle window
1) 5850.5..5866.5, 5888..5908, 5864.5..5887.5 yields -0.088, 70.1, 56.3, 64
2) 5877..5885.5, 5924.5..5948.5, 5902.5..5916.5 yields 0.000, 68.5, 72.1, 70.3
